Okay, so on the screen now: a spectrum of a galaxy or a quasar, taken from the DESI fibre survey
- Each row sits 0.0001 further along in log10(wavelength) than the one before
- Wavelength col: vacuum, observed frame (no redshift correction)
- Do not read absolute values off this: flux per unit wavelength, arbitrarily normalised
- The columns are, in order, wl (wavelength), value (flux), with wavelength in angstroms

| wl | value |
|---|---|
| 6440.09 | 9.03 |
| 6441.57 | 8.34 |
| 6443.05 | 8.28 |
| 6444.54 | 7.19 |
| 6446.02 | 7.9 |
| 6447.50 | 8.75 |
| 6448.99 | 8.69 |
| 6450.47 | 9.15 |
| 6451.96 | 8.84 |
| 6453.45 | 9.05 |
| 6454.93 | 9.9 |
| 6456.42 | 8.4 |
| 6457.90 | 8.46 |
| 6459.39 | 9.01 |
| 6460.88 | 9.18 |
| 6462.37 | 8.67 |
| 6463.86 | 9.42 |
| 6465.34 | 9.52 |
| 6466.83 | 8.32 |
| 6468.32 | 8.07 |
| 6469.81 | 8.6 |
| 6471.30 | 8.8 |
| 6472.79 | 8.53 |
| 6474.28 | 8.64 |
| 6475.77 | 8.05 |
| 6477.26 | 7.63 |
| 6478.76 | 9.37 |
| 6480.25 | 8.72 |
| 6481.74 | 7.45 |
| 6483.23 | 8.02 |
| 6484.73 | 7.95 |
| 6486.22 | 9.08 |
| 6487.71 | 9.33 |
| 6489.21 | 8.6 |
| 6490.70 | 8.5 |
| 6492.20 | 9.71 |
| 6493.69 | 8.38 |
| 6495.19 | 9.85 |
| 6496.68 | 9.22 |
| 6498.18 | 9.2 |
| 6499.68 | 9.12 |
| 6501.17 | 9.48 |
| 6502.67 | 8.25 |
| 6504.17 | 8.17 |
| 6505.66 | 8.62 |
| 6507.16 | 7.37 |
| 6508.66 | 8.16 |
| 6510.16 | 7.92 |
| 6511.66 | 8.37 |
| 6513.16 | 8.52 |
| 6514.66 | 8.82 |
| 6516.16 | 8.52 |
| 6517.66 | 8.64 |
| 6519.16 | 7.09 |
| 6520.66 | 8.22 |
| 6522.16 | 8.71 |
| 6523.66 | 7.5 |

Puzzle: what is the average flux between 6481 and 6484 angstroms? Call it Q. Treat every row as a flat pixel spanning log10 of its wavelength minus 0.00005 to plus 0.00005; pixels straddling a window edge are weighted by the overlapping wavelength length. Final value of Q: 7.73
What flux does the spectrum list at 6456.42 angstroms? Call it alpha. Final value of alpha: 8.4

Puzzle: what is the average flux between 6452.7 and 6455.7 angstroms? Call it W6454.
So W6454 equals 9.46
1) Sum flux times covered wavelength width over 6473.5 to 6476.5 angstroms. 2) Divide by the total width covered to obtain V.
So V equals 8.35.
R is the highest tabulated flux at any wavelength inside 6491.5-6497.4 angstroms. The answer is 9.85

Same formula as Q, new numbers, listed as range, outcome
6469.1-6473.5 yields 8.64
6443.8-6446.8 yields 7.58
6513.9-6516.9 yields 8.67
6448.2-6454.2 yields 8.93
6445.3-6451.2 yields 8.63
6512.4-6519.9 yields 8.32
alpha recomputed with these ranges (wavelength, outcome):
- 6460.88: 9.18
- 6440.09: 9.03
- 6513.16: 8.52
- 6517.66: 8.64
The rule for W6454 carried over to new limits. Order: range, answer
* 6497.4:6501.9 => 9.26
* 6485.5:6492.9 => 9.04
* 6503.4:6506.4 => 8.41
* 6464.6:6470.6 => 8.63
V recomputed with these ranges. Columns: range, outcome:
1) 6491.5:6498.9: 9.27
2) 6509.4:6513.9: 8.26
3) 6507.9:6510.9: 8.03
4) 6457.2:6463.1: 8.82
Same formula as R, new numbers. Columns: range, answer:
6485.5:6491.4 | 9.33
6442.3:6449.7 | 8.75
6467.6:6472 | 8.8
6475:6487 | 9.37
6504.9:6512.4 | 8.62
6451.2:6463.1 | 9.9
